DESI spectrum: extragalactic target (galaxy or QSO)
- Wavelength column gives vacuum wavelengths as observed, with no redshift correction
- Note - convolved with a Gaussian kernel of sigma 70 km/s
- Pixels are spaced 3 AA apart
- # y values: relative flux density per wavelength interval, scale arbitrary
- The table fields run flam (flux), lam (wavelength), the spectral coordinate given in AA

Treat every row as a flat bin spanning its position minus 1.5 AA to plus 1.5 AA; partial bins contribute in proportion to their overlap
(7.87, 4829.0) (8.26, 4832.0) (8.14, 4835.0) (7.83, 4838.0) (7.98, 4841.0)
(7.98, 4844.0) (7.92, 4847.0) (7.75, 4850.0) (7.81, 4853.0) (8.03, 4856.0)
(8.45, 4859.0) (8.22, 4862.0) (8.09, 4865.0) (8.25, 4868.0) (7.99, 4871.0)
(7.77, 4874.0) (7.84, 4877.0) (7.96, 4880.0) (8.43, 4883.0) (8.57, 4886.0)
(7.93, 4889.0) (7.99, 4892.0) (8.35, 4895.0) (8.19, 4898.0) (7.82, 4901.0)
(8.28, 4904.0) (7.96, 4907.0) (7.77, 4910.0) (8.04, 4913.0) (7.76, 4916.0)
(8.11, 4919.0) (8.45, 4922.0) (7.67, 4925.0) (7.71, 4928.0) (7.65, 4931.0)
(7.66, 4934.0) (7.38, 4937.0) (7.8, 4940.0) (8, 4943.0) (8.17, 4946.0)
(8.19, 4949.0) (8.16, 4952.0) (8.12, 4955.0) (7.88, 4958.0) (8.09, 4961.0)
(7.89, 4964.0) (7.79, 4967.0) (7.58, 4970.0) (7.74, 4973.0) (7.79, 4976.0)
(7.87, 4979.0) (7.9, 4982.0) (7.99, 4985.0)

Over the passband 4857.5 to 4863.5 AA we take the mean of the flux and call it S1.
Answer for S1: 8.34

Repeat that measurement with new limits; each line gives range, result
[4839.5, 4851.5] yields 7.91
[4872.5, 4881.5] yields 7.86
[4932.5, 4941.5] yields 7.61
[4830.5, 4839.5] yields 8.08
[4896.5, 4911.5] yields 8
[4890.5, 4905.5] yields 8.13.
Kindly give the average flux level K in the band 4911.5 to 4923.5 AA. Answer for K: 8.09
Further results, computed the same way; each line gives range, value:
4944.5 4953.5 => 8.17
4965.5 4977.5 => 7.73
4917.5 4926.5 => 8.08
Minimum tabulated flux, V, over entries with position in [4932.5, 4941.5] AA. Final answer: 7.38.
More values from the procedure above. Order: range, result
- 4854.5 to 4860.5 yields 8.03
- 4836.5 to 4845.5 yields 7.83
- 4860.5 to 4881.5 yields 7.77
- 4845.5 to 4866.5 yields 7.75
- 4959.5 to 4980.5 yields 7.58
